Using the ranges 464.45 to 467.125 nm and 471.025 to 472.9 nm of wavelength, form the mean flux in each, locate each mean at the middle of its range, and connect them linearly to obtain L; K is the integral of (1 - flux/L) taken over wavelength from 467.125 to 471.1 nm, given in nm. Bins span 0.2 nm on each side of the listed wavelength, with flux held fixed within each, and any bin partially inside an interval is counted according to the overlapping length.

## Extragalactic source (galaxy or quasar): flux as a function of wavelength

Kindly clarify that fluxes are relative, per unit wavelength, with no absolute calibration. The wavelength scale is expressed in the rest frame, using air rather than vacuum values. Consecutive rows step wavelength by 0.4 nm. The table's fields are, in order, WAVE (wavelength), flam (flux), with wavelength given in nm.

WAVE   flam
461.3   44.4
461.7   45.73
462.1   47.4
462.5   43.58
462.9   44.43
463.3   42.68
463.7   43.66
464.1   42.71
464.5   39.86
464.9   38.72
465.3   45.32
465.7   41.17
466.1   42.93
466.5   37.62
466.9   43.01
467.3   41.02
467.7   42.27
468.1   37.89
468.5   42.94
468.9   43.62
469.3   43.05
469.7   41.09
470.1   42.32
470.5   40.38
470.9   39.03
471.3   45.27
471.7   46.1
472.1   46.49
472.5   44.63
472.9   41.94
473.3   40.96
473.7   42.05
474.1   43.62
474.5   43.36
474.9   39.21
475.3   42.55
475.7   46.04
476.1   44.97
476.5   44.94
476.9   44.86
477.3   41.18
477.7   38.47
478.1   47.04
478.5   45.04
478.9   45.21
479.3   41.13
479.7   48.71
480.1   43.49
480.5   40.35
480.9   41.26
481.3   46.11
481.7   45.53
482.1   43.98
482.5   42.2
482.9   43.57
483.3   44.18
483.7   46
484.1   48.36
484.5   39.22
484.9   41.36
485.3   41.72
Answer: 0.174 nm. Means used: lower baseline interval 41.3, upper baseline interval 45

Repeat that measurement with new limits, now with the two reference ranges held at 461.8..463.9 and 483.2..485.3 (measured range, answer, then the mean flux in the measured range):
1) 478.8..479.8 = -0.02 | 44.6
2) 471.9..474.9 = 0.07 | 43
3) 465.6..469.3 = 0.23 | 41.5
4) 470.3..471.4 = 0.07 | 41.2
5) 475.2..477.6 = 0.00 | 43.9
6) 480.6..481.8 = 0.00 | 43.9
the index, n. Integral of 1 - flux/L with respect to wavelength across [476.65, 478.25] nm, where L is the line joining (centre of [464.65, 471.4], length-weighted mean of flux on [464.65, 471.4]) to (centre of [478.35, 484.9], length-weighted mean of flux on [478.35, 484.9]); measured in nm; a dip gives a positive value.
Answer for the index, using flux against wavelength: 0.01 nm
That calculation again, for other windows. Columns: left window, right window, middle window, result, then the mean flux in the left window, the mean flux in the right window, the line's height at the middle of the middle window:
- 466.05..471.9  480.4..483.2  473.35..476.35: -0.03 nm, 41.9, 43.4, 42.6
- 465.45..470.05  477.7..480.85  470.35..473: -0.07 nm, 41.6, 43.9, 42.4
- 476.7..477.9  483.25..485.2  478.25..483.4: -0.16 nm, 41.5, 43.7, 42.6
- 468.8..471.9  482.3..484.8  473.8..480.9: -0.04 nm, 42.6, 43.8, 43.2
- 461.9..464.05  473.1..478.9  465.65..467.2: 0.10 nm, 44.2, 43.2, 44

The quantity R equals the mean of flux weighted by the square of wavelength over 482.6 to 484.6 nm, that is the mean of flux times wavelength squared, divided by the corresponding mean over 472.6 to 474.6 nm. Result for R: 1.09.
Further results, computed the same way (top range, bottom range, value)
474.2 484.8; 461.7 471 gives 1.10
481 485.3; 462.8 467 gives 1.13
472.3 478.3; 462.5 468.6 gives 1.07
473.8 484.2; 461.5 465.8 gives 1.08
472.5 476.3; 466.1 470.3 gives 1.06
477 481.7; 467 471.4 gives 1.09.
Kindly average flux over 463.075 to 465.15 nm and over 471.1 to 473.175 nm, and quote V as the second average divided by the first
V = 1.1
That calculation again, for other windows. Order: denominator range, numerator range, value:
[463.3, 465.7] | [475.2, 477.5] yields 1.05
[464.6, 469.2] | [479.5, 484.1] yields 1.07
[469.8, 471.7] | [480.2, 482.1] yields 1.03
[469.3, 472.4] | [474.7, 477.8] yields 1.00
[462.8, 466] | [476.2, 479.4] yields 1.03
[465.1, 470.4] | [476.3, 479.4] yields 1.04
